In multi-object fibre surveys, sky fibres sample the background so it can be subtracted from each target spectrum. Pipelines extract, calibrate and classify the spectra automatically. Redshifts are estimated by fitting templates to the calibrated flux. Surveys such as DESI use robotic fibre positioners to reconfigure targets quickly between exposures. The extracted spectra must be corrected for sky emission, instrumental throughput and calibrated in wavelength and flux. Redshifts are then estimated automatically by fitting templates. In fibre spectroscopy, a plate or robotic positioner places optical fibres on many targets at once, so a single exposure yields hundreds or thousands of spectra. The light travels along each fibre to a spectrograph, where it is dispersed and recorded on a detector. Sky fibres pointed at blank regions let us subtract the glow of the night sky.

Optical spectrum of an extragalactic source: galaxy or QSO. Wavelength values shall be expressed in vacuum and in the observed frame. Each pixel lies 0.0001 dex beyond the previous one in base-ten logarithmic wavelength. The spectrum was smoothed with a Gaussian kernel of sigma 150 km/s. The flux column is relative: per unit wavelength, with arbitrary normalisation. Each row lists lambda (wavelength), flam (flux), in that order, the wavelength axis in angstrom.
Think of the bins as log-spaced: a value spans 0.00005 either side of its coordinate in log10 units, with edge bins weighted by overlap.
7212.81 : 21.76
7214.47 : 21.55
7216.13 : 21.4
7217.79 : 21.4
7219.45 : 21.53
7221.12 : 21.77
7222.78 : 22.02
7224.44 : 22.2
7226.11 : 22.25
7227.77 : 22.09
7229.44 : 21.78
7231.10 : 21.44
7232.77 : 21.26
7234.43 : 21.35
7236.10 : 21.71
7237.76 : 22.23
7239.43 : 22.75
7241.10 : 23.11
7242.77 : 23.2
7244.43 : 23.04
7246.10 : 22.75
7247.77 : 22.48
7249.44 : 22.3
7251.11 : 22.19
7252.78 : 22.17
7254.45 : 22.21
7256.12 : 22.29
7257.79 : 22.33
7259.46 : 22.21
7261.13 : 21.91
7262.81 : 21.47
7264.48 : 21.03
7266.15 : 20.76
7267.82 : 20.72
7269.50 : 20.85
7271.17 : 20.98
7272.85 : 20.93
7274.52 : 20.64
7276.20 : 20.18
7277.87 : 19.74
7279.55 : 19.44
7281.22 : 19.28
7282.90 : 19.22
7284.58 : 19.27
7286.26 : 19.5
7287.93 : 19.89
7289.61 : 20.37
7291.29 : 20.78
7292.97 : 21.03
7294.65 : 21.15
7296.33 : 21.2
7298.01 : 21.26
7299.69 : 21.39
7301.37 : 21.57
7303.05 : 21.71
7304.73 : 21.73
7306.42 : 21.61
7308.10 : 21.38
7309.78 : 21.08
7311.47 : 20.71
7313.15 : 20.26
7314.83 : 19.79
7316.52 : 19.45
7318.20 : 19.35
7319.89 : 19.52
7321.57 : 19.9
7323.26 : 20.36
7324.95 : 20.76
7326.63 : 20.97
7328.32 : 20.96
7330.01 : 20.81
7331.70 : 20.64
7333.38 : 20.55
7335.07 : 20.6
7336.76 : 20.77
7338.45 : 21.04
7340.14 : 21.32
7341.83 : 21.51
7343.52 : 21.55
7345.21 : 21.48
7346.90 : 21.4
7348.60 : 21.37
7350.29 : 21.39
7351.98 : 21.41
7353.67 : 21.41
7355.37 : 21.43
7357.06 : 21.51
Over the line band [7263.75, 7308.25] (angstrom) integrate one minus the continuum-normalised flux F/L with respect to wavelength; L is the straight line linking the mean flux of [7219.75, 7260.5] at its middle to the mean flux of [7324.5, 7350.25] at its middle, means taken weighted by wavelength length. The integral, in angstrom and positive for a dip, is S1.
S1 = 2.1 angstrom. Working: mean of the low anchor 22.2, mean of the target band 20.6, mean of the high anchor 21.1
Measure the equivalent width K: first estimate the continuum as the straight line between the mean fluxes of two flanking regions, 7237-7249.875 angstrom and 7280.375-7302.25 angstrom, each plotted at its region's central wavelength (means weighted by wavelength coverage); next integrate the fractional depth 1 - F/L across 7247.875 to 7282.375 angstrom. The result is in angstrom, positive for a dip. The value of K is 0.8 angstrom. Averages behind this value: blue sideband 22.7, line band 21.2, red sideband 20.5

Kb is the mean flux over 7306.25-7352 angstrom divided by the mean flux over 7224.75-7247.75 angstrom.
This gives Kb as 0.93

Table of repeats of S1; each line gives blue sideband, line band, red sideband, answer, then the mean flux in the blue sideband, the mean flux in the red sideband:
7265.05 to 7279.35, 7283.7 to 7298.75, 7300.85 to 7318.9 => 0.1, 20.6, 20.8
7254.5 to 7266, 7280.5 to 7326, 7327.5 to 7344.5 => 1.8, 21.8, 21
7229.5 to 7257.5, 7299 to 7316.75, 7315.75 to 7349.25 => 0.1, 22.3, 20.7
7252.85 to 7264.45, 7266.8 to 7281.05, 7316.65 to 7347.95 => 0.9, 22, 20.7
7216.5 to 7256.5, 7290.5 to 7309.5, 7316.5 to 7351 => -0.1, 22.1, 20.8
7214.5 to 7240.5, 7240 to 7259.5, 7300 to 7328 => -0.9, 21.8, 20.7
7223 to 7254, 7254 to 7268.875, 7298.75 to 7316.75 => 0.1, 22.2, 21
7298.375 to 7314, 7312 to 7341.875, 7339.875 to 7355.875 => 1.3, 21.3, 21.4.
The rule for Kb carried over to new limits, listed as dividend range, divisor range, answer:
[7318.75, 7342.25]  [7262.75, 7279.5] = 1.00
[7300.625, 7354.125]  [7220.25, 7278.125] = 0.96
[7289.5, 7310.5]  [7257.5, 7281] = 1.02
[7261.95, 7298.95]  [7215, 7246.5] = 0.93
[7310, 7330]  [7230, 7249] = 0.91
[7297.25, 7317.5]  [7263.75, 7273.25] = 1.01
